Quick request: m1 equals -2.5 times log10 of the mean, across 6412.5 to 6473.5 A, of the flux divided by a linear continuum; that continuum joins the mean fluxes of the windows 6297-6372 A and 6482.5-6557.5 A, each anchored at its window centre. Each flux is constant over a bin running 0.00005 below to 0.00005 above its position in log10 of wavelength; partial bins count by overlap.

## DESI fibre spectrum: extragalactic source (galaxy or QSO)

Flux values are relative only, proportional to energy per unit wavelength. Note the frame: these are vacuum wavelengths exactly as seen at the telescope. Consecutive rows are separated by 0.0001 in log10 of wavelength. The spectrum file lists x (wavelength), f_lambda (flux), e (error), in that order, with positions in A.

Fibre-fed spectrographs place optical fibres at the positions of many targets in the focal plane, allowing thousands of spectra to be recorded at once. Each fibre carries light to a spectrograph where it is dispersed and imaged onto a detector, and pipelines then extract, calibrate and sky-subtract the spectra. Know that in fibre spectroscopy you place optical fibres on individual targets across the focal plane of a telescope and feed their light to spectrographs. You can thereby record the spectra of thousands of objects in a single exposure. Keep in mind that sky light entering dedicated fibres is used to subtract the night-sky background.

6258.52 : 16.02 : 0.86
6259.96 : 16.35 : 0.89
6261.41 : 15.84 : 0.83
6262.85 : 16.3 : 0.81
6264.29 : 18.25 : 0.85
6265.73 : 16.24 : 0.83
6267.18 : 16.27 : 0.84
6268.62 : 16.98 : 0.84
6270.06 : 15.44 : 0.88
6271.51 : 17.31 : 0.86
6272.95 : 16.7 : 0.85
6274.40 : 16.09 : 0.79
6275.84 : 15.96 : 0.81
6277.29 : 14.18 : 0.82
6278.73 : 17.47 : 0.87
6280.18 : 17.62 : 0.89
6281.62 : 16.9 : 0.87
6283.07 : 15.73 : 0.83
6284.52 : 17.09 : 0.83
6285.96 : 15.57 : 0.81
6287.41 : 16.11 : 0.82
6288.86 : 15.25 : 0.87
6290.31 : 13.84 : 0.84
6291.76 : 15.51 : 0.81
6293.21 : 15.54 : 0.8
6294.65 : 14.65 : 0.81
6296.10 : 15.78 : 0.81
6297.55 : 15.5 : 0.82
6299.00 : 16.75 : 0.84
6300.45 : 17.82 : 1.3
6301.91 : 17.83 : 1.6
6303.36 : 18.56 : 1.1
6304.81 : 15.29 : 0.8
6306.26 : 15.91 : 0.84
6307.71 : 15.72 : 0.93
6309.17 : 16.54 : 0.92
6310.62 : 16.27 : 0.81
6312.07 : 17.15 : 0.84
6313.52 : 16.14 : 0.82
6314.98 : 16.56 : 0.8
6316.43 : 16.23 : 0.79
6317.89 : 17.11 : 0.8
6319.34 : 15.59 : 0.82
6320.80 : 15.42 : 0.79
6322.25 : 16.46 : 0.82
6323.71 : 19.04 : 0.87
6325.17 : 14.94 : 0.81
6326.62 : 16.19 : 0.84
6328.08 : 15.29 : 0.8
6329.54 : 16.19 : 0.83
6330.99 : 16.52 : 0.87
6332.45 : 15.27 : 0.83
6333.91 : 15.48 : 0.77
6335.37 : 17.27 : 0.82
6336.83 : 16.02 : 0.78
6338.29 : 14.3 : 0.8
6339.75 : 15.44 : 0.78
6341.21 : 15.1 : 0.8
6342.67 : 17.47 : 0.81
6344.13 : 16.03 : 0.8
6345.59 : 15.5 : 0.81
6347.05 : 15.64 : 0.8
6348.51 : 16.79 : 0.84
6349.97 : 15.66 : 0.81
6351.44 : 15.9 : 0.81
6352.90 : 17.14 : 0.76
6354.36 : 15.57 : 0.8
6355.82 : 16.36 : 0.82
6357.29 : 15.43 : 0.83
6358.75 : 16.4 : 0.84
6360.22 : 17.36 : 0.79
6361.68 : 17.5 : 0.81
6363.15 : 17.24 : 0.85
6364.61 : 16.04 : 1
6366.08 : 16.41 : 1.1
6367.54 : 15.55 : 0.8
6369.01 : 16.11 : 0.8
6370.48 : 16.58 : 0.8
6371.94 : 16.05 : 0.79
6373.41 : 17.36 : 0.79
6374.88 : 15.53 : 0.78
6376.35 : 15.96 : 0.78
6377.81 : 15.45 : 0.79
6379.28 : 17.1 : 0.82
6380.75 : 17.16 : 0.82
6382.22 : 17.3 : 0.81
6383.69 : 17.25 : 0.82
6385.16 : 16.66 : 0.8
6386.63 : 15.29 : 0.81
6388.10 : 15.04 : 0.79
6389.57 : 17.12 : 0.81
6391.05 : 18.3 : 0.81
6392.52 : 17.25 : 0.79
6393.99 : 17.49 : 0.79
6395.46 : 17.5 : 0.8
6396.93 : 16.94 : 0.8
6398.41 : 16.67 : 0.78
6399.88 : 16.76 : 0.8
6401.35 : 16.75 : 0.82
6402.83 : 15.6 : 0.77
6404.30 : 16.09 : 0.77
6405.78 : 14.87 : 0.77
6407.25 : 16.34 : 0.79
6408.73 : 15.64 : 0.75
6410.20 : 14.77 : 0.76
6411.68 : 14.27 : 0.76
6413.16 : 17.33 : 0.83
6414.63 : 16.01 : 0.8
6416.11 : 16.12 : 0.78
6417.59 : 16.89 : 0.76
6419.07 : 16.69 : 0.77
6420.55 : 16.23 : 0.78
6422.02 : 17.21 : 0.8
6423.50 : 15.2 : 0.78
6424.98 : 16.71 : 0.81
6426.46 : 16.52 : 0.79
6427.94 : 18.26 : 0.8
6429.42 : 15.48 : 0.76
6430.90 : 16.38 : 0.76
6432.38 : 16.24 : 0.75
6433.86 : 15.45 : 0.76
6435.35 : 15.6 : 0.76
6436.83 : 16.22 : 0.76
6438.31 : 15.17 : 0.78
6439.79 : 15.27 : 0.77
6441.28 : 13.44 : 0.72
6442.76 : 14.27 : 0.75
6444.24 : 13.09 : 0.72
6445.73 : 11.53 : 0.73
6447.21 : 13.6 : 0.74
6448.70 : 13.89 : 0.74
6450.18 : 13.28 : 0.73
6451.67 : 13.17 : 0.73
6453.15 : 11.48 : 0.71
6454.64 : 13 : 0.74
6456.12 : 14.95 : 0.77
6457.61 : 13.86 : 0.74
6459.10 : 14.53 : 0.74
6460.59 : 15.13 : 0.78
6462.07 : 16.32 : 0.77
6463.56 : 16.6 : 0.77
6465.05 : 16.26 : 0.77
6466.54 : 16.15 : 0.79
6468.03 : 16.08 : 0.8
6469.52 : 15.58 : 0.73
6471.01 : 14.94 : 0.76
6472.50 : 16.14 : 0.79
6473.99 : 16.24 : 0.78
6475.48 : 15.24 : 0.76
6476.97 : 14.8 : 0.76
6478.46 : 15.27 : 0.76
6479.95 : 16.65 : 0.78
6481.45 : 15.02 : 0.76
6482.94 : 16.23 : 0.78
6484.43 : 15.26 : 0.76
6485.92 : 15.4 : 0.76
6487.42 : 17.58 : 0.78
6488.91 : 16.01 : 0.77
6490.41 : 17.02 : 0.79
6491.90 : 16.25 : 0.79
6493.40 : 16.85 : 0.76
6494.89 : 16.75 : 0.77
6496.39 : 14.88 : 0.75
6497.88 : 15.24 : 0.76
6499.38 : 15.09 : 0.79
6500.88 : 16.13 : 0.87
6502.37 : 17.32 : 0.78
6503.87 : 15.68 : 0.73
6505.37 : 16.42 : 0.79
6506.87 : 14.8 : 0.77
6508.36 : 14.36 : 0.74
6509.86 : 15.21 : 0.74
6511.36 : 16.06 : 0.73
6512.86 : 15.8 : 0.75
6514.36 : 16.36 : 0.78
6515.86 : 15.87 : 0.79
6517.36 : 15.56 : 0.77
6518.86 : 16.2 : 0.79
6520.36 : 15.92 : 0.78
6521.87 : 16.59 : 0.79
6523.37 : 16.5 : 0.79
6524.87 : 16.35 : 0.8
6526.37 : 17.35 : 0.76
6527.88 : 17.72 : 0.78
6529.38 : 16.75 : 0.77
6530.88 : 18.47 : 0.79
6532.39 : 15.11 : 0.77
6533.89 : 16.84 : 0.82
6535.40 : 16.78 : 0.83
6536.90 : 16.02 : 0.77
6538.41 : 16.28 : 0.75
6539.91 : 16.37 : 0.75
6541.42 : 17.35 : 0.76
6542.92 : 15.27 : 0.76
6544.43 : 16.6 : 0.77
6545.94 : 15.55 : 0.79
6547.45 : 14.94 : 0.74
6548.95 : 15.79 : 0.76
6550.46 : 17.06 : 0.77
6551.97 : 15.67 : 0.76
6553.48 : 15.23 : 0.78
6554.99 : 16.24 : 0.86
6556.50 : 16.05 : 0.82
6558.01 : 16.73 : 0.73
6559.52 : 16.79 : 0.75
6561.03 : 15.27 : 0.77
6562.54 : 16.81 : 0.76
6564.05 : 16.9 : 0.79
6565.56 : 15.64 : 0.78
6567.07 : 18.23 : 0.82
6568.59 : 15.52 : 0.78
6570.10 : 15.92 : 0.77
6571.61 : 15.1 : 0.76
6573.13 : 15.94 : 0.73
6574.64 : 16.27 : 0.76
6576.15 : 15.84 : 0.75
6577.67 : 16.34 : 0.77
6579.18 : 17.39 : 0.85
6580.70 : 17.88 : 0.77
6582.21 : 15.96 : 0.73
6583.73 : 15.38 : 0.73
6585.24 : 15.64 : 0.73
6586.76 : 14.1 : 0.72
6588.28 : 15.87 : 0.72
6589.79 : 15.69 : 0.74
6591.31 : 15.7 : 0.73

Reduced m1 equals 0.06 mag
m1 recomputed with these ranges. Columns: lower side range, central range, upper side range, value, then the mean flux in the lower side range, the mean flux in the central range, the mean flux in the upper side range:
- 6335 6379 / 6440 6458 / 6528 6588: 0.21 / 16.2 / 13.3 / 16.2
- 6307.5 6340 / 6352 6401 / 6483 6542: -0.03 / 16.1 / 16.6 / 16.2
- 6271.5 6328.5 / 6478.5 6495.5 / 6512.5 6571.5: 0.00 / 16.2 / 16.2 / 16.3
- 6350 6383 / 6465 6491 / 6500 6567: 0.03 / 16.4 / 15.9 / 16.2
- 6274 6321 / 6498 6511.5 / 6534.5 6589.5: 0.03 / 16.2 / 15.6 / 16.1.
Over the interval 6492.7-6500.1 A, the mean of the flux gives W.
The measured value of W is 15.8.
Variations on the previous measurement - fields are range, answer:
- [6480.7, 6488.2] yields 15.9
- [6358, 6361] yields 16.9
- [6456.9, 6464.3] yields 15.3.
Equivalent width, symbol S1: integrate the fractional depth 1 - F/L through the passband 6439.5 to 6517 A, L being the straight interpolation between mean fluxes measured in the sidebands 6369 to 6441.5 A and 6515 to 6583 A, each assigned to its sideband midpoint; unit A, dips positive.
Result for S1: 5.1 A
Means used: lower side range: 16.3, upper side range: 16.3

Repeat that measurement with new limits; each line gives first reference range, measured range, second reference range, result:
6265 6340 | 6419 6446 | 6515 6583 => 1.15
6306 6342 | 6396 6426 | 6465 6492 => -0.36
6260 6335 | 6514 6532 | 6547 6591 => -0.56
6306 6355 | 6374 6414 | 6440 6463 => -4.05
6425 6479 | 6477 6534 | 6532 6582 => -1.71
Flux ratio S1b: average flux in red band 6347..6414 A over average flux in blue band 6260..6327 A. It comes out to 1.01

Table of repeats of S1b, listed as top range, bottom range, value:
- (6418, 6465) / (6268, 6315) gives 0.93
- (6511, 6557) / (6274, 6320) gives 1.00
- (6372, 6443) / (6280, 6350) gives 1.01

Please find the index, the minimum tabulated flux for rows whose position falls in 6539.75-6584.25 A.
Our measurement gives 14.94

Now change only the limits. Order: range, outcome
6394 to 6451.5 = 11.53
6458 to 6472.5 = 14.53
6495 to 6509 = 14.36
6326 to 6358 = 14.3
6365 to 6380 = 15.45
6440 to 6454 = 11.48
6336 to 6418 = 14.27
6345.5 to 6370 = 15.43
